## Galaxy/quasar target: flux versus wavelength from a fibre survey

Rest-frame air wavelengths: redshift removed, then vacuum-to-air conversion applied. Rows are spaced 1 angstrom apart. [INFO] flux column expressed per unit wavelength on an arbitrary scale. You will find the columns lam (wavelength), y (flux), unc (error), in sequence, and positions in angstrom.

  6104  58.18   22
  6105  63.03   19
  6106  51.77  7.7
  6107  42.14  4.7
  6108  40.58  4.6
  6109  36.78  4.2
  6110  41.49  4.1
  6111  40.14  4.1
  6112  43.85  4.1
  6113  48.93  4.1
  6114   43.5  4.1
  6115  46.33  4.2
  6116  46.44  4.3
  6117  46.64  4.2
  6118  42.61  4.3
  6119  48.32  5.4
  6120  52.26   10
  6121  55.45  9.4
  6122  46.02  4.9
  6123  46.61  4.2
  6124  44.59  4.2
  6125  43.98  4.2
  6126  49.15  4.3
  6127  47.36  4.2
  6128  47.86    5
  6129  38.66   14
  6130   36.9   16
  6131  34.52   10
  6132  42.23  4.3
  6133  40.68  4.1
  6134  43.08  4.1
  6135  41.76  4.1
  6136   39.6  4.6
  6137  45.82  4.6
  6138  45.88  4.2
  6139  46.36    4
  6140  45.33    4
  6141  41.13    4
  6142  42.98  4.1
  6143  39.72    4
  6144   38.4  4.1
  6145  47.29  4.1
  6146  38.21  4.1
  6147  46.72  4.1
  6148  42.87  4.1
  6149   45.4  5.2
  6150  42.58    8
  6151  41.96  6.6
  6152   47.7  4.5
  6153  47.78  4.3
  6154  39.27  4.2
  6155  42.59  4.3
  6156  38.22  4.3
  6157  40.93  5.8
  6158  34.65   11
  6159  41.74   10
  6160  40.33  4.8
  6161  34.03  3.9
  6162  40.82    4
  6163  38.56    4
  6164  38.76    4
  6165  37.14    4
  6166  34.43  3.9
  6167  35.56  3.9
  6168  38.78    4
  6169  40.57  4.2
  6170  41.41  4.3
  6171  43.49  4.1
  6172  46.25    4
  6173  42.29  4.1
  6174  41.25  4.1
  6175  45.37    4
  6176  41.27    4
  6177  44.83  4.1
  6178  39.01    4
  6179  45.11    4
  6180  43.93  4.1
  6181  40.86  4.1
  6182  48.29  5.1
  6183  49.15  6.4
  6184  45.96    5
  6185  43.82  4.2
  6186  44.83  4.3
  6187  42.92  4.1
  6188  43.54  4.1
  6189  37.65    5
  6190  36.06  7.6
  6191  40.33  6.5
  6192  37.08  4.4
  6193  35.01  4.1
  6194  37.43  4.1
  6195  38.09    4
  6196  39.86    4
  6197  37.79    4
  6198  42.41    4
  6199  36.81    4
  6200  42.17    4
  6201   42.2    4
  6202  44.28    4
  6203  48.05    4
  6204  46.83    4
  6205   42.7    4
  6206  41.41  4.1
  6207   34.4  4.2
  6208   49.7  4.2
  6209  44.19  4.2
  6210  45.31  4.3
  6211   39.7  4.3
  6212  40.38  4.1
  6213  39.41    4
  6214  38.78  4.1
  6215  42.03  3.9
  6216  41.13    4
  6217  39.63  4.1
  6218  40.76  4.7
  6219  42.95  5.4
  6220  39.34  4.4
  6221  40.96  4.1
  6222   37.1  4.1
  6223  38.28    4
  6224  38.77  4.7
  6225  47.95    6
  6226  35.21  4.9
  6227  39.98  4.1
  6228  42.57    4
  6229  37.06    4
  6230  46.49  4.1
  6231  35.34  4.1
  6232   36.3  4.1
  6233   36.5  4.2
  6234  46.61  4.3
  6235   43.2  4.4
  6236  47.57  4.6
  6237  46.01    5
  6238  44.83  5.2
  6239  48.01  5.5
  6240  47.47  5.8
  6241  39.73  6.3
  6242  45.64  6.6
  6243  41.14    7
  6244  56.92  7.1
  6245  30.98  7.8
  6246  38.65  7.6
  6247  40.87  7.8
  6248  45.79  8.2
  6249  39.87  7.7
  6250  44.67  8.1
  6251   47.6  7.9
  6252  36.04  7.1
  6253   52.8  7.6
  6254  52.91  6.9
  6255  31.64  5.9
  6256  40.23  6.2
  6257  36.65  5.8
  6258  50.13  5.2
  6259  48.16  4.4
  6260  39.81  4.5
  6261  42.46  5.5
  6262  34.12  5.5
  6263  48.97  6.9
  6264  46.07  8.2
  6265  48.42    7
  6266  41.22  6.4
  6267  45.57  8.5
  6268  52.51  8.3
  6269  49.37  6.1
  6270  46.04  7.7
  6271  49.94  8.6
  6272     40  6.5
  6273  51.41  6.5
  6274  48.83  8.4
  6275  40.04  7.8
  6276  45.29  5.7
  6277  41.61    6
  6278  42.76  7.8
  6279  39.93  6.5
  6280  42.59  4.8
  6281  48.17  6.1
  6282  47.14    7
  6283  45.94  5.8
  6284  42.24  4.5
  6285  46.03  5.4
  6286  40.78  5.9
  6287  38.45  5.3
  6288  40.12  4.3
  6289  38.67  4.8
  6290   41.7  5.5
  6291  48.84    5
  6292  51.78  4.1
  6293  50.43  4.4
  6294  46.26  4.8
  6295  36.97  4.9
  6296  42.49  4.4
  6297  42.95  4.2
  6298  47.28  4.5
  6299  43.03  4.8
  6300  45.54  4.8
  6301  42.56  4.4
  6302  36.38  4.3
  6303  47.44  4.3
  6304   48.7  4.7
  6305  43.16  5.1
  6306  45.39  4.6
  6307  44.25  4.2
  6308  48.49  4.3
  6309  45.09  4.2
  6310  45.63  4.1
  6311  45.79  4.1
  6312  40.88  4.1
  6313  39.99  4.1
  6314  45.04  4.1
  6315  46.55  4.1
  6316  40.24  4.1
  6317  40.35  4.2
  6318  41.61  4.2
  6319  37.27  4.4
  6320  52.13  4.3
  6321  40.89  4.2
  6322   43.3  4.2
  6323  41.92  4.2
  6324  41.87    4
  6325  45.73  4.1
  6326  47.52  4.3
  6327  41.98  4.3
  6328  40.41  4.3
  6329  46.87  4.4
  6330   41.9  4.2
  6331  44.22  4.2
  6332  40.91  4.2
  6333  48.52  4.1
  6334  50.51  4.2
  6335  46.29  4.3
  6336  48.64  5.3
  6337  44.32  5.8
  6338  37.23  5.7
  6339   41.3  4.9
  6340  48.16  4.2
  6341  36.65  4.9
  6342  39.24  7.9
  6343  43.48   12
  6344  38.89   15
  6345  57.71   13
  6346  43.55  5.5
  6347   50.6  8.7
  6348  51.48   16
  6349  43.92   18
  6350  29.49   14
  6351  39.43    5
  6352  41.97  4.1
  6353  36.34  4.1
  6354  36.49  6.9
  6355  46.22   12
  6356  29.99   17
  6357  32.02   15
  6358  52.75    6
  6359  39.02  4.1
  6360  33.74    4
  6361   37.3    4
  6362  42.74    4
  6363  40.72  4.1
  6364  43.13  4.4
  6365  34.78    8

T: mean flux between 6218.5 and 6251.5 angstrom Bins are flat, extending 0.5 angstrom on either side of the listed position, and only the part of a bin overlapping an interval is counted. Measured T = 42.1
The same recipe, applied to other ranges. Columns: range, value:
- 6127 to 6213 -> 41.7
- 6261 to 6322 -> 44.3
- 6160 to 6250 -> 41.5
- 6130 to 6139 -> 41.7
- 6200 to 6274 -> 43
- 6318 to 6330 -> 43.5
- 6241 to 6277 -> 44.2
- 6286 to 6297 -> 43.4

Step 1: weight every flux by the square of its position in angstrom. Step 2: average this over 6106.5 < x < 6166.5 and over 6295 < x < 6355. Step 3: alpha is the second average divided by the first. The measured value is 1.1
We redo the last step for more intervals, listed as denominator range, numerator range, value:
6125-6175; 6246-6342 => 1.11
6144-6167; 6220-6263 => 1.06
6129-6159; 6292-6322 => 1.10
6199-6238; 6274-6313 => 1.08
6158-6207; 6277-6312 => 1.11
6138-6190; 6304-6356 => 1.09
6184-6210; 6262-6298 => 1.11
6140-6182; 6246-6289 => 1.10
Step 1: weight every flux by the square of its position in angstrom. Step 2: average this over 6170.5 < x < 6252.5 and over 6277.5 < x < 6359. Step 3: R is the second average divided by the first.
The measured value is 1.07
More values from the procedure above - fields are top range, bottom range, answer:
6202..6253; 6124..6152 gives 1.01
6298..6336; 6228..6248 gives 1.06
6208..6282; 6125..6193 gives 1.06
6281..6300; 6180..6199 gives 1.11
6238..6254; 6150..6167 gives 1.14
